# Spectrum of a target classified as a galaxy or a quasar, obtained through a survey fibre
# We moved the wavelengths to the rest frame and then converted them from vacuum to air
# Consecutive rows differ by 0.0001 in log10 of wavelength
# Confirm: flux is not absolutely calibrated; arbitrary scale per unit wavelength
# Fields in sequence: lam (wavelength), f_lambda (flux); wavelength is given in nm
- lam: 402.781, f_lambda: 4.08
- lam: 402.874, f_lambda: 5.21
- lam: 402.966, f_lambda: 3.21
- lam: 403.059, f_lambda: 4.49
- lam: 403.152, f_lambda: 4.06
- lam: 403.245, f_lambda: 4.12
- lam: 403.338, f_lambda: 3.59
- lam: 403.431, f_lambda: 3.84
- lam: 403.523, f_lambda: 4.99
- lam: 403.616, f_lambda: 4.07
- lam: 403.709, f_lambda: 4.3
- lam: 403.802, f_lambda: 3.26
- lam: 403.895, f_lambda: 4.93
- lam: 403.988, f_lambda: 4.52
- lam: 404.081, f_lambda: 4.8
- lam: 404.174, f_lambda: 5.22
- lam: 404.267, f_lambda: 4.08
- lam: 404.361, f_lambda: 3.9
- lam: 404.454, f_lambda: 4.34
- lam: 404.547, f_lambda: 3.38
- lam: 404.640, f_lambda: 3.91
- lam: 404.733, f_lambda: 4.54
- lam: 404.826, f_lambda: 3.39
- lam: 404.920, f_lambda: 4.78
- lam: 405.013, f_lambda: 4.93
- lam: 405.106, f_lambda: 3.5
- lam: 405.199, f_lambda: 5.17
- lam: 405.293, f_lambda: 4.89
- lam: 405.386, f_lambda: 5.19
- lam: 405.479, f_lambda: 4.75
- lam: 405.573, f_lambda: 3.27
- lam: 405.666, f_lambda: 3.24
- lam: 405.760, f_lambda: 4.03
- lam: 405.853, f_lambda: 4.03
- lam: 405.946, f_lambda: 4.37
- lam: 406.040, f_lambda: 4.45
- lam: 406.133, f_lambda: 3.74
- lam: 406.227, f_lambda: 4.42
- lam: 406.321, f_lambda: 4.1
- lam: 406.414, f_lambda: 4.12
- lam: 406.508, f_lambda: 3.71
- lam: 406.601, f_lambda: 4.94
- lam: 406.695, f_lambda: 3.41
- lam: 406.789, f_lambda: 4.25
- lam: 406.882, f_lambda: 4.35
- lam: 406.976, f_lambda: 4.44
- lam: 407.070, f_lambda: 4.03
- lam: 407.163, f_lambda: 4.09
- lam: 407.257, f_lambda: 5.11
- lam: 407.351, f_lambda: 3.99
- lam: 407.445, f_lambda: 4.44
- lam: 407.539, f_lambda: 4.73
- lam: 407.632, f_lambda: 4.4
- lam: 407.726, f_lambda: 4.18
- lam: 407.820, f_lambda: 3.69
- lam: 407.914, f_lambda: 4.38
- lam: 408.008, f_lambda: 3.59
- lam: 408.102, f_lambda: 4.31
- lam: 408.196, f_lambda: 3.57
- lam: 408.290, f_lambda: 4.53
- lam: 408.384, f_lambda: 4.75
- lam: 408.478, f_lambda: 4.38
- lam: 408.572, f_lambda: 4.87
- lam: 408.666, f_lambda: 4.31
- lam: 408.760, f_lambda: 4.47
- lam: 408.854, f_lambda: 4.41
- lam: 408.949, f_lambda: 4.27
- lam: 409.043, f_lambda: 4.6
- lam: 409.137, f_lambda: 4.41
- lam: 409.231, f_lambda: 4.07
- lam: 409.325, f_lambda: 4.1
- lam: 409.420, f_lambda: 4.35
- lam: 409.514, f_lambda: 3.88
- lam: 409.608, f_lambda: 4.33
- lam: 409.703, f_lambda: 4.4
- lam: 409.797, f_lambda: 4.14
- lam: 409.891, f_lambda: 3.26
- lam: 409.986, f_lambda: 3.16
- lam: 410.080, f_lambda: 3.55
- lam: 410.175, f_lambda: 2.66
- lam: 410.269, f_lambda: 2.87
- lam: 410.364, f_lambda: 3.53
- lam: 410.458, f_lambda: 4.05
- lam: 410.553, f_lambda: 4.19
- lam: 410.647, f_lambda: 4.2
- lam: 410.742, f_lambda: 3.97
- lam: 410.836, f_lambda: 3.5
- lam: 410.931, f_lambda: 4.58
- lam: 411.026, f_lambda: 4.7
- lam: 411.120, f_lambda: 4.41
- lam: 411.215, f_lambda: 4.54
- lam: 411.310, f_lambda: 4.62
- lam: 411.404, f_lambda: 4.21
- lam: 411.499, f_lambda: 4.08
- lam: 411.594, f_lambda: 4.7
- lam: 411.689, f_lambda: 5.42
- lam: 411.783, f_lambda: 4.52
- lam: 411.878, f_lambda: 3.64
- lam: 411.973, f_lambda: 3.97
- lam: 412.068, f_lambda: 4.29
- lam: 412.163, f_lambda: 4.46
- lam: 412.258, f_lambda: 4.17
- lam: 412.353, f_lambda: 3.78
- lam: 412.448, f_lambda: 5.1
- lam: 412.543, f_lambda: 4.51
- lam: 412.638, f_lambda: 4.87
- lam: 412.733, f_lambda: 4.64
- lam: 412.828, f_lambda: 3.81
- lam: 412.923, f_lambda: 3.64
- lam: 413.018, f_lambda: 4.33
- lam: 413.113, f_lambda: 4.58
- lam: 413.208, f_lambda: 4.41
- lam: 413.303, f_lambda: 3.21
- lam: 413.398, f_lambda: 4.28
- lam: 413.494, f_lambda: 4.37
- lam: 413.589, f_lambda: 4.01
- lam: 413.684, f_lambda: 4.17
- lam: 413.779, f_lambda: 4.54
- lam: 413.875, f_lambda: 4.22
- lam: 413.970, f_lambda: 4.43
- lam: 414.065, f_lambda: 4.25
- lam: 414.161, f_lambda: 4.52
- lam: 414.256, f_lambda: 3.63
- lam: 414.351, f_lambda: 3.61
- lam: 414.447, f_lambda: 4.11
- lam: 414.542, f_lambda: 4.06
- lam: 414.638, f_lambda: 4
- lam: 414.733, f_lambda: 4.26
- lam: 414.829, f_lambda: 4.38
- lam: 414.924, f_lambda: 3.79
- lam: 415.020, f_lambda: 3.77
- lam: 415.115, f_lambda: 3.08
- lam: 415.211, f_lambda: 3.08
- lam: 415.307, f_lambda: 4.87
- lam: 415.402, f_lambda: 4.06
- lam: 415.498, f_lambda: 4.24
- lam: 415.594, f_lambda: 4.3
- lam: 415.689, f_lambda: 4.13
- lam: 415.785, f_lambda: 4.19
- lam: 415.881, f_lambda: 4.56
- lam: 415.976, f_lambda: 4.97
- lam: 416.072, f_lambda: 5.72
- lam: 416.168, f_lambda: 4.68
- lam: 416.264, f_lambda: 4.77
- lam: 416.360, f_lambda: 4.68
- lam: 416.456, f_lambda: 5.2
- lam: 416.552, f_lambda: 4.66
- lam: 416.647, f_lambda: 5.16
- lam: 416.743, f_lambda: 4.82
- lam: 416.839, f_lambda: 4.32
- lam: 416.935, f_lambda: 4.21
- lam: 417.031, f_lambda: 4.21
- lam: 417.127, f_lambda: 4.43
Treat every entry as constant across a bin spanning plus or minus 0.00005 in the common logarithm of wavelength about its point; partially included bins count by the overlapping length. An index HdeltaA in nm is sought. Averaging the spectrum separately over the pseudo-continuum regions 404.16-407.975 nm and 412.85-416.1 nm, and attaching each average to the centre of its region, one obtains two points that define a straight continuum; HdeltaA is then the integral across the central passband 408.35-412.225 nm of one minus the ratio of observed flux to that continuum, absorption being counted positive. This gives 0.03 nm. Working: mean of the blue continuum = 4.23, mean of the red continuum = 4.16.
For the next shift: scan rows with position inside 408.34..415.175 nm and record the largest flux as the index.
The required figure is 5.42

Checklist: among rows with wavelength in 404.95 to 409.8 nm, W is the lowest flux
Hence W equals 3.24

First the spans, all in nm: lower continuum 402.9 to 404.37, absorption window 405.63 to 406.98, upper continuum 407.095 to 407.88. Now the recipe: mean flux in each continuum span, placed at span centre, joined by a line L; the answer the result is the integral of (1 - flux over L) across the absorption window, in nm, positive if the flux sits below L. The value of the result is 0.06 nm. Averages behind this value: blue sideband 4.23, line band 4.1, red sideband 4.32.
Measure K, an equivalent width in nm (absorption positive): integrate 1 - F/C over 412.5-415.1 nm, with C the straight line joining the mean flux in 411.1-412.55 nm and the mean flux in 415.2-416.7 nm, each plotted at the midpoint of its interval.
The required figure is 0.20 nm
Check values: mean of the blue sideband 4.4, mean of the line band 4.15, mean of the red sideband 4.62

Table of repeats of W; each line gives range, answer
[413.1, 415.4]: 3.08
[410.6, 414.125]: 3.21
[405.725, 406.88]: 3.41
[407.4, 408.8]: 3.57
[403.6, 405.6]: 3.26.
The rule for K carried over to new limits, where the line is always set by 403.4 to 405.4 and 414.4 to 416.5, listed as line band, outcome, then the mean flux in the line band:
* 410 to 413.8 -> 0.140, 4.17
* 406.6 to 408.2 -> 0.047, 4.21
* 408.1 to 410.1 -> 0.066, 4.19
